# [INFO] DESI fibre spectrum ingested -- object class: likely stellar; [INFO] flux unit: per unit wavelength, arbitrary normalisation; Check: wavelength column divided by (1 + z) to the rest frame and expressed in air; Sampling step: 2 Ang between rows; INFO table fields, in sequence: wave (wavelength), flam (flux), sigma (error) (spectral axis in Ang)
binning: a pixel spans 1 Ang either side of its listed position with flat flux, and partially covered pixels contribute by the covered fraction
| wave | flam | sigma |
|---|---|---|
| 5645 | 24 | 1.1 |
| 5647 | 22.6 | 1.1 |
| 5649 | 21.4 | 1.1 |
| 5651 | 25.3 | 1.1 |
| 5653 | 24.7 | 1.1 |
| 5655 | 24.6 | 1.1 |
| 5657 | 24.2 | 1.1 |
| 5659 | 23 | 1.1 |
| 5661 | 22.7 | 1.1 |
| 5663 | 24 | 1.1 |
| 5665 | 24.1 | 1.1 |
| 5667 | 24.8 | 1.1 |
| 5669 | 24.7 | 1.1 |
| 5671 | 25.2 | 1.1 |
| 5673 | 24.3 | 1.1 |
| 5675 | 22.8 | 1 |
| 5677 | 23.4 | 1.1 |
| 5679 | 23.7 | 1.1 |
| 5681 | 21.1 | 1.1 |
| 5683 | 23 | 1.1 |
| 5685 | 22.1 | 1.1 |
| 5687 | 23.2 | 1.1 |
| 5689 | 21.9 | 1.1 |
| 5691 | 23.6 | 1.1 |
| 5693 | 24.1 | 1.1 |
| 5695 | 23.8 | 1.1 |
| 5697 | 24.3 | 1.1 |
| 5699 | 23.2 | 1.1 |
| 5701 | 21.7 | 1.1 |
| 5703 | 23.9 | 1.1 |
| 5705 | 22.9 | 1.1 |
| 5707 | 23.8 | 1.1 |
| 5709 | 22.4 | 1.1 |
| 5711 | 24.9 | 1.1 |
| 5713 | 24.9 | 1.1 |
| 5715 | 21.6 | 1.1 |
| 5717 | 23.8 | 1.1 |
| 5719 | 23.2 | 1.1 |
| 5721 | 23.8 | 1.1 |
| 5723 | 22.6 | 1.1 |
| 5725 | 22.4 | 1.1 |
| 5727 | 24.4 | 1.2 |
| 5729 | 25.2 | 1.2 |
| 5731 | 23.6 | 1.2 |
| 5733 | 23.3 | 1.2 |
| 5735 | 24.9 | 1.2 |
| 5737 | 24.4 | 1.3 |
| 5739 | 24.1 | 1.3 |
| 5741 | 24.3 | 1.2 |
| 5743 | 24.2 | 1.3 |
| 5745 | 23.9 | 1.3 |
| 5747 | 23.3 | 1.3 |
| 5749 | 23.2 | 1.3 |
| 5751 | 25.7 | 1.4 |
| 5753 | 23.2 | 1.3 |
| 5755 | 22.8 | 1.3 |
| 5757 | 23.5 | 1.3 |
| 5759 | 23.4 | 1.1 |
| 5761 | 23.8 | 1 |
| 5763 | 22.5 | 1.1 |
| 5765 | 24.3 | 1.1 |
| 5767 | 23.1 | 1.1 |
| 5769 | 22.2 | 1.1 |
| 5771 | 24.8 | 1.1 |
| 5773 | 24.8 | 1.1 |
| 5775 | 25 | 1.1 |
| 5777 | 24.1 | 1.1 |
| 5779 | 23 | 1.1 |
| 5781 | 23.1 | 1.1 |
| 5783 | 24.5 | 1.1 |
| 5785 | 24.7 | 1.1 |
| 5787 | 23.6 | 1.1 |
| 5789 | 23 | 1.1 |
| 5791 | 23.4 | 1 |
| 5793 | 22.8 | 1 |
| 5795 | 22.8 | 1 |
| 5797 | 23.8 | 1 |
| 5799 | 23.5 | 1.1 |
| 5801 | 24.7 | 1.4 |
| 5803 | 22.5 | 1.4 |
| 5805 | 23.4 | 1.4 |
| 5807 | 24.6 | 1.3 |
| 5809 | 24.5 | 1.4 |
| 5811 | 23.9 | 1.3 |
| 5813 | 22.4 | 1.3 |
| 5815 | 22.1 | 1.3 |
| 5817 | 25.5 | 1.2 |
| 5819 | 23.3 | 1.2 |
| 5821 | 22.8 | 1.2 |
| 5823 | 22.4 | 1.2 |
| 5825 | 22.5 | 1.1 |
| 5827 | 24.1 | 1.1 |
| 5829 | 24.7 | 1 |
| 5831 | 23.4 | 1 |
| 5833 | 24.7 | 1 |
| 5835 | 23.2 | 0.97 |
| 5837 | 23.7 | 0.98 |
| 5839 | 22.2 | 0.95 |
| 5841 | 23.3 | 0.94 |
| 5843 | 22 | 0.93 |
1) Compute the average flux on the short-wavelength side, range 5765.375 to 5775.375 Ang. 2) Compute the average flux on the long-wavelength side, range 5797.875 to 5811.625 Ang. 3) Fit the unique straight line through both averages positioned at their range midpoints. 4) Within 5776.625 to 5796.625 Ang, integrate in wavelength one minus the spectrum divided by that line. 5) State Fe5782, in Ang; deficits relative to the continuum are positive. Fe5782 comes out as 0.35 Ang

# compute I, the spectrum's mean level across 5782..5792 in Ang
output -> 23.8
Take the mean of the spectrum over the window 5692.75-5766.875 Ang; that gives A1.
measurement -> 23.6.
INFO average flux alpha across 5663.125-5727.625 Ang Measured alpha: 23.4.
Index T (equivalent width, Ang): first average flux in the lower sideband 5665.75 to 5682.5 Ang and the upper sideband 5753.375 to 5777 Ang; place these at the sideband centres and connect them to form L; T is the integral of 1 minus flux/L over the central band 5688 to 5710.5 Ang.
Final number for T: 0.4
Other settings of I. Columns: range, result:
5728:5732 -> 24.4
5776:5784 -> 23.7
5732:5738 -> 24.2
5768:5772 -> 23.5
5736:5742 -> 24.3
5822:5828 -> 23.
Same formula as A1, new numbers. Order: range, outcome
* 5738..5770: 23.6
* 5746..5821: 23.6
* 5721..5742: 23.9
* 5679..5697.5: 23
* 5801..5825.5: 23.4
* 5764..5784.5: 23.9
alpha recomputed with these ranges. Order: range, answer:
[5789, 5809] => 23.5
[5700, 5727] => 23.3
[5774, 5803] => 23.7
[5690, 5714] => 23.6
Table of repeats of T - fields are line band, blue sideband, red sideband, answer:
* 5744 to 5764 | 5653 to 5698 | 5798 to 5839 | 0.0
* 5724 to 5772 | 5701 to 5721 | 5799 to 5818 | -0.5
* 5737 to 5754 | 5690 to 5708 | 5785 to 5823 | -0.4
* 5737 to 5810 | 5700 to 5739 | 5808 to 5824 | -0.9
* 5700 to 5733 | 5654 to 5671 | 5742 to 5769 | 0.5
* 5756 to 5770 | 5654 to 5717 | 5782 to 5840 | 0.2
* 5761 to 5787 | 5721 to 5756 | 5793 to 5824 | -0.2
